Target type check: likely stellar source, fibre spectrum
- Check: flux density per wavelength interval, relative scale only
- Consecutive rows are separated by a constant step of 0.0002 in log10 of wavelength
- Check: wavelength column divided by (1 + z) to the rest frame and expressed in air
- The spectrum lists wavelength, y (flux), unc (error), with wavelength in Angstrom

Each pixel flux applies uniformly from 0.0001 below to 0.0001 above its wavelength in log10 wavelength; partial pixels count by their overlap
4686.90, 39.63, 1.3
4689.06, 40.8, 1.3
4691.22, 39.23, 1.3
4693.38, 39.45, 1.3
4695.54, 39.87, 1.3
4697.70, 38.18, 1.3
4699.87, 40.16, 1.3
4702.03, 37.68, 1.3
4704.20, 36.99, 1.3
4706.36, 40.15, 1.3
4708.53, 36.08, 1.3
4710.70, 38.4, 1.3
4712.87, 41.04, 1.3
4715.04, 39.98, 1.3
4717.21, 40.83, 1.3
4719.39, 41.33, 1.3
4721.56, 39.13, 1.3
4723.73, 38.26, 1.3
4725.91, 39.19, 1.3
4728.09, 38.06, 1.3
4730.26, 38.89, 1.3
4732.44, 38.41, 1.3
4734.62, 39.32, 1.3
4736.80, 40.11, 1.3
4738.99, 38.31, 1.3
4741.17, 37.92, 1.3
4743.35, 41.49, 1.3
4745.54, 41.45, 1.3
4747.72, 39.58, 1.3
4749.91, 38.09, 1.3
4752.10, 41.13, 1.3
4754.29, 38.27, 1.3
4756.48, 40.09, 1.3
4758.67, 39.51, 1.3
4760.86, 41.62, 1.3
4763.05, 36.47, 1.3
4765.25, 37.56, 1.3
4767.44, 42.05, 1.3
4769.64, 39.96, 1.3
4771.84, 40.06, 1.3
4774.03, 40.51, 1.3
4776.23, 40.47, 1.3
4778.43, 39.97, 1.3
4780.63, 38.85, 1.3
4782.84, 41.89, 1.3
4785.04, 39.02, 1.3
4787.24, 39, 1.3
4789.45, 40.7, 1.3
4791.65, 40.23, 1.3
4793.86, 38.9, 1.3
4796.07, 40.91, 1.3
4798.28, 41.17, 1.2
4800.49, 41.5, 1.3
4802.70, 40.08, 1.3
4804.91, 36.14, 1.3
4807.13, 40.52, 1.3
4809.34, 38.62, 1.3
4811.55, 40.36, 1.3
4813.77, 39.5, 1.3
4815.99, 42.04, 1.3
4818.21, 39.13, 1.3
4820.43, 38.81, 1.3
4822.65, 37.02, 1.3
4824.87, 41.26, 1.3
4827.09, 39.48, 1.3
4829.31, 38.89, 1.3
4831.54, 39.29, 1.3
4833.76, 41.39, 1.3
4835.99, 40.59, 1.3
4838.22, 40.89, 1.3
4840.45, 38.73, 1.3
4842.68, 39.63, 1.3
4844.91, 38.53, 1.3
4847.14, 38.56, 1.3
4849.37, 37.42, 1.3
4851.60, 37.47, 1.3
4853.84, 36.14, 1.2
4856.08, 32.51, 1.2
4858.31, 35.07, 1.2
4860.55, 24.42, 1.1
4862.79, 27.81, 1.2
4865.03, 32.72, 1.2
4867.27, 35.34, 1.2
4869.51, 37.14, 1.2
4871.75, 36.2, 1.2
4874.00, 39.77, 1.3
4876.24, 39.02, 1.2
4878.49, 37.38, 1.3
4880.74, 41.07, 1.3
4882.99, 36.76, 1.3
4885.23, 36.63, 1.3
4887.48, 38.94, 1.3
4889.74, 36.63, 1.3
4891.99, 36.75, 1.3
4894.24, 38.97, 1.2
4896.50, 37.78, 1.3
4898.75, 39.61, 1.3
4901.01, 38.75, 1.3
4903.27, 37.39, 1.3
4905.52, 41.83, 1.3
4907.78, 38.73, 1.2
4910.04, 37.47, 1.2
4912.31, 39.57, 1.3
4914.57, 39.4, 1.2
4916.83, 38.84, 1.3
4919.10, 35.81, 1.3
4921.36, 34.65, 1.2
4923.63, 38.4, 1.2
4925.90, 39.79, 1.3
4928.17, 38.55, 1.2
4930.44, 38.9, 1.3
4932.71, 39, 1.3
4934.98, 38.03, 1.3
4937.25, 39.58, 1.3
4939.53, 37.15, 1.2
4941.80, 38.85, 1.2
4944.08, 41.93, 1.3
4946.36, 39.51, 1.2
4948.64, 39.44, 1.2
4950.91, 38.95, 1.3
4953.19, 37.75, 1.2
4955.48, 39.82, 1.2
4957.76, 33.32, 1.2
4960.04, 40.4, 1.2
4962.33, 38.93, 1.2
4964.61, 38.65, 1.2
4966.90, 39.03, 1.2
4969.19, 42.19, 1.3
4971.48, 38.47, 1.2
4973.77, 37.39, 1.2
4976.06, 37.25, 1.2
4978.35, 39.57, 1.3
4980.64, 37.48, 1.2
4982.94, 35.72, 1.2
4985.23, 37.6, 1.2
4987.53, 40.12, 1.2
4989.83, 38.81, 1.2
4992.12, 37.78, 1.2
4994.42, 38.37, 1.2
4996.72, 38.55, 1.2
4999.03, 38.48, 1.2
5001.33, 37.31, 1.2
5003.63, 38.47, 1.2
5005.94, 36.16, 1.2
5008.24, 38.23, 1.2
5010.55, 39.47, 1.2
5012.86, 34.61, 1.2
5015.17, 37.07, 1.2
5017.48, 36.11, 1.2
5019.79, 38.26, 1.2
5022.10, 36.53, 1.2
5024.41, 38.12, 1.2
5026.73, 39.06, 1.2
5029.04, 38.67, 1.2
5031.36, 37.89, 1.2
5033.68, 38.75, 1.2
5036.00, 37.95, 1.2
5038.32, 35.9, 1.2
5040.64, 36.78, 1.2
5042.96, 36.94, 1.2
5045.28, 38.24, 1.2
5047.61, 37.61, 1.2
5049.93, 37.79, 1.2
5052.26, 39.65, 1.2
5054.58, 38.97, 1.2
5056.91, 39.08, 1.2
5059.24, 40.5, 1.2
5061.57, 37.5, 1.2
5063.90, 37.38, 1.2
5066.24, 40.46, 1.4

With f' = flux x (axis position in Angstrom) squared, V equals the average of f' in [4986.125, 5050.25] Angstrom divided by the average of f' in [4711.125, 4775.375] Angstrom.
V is 1.07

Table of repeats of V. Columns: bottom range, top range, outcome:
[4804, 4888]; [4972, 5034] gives 1.07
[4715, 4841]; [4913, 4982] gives 1.04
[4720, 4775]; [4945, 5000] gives 1.07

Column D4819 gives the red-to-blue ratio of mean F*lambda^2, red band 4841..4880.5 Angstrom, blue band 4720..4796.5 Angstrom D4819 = 0.94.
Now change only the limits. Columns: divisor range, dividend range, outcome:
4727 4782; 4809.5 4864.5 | 0.99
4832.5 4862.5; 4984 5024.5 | 1.09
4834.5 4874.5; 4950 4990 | 1.12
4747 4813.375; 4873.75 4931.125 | 1.01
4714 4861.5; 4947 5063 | 1.06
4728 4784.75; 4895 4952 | 1.05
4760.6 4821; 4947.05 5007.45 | 1.04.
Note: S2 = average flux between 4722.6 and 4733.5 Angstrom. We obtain 38.6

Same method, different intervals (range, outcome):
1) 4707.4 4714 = 38.5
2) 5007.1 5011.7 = 38.8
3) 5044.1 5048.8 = 37.9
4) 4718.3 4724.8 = 39.6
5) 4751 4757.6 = 39.8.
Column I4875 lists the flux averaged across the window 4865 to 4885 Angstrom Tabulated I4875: 37.5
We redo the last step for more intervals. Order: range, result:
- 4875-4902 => 38.2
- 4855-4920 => 36.9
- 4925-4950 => 39.2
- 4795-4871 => 37.9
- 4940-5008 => 38.5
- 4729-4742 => 38.8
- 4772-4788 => 40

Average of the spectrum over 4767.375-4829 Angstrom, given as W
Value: 39.9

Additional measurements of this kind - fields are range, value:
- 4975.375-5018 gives 37.8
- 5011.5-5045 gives 37.4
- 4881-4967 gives 38.5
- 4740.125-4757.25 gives 39.7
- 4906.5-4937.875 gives 38.3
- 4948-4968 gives 38.5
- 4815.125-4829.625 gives 39.5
